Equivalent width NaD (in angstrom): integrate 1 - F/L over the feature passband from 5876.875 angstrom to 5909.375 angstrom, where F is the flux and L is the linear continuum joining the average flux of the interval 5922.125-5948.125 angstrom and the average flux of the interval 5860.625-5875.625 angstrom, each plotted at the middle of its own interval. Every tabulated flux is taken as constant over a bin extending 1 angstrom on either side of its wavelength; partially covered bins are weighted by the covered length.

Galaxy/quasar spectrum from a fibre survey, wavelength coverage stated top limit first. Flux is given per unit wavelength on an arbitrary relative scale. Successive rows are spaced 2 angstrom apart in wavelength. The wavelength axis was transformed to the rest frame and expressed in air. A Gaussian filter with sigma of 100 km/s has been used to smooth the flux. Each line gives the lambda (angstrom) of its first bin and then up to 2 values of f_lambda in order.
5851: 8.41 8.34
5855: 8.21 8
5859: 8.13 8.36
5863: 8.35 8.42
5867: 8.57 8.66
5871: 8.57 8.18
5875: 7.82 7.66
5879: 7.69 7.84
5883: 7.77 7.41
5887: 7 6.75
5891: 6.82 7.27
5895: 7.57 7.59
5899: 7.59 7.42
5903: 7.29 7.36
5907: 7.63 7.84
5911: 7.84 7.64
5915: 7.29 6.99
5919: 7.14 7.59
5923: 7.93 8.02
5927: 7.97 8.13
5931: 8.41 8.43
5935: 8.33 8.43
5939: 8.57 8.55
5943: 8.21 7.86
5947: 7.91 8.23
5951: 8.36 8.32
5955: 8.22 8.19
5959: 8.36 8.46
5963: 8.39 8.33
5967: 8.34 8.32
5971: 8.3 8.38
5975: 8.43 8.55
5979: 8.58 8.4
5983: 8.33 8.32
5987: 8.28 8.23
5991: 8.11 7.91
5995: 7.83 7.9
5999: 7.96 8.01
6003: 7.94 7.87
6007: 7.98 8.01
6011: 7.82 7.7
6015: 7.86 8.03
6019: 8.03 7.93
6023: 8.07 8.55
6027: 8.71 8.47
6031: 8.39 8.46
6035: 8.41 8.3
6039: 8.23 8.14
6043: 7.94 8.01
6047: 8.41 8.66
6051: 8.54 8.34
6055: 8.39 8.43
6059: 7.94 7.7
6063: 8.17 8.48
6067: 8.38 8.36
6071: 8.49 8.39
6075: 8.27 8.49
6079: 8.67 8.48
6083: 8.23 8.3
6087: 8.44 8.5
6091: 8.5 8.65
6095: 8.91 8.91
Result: 3.5 angstrom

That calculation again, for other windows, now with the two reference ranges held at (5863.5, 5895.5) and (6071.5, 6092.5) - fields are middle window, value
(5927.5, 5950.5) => -0.9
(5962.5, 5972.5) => -0.3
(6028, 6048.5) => 0.0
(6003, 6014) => 0.4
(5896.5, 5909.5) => 0.5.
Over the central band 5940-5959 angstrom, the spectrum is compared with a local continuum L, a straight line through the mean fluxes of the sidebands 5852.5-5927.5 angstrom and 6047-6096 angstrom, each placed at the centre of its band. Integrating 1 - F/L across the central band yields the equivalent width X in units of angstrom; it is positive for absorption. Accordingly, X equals -0.6 angstrom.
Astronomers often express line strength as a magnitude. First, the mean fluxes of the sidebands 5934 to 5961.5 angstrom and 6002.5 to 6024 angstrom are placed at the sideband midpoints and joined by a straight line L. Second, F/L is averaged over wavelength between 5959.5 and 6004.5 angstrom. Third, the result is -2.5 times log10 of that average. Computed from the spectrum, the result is -0.02 mag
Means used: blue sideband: 8.28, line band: 8.24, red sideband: 7.93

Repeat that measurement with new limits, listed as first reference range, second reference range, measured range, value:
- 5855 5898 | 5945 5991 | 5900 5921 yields 0.079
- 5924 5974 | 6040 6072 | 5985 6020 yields 0.040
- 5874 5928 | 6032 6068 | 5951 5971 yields -0.069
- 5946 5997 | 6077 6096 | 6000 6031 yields 0.039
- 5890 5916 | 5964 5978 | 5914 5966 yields -0.018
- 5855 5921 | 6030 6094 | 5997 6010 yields 0.024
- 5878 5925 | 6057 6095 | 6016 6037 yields -0.025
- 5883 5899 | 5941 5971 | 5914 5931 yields 0.010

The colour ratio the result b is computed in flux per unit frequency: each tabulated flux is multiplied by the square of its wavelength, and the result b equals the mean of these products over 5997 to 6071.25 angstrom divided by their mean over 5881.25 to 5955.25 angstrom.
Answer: 1.09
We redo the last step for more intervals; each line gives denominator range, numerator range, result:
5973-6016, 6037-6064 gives 1.03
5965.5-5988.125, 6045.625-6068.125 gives 1.02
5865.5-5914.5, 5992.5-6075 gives 1.12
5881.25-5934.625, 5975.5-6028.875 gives 1.11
